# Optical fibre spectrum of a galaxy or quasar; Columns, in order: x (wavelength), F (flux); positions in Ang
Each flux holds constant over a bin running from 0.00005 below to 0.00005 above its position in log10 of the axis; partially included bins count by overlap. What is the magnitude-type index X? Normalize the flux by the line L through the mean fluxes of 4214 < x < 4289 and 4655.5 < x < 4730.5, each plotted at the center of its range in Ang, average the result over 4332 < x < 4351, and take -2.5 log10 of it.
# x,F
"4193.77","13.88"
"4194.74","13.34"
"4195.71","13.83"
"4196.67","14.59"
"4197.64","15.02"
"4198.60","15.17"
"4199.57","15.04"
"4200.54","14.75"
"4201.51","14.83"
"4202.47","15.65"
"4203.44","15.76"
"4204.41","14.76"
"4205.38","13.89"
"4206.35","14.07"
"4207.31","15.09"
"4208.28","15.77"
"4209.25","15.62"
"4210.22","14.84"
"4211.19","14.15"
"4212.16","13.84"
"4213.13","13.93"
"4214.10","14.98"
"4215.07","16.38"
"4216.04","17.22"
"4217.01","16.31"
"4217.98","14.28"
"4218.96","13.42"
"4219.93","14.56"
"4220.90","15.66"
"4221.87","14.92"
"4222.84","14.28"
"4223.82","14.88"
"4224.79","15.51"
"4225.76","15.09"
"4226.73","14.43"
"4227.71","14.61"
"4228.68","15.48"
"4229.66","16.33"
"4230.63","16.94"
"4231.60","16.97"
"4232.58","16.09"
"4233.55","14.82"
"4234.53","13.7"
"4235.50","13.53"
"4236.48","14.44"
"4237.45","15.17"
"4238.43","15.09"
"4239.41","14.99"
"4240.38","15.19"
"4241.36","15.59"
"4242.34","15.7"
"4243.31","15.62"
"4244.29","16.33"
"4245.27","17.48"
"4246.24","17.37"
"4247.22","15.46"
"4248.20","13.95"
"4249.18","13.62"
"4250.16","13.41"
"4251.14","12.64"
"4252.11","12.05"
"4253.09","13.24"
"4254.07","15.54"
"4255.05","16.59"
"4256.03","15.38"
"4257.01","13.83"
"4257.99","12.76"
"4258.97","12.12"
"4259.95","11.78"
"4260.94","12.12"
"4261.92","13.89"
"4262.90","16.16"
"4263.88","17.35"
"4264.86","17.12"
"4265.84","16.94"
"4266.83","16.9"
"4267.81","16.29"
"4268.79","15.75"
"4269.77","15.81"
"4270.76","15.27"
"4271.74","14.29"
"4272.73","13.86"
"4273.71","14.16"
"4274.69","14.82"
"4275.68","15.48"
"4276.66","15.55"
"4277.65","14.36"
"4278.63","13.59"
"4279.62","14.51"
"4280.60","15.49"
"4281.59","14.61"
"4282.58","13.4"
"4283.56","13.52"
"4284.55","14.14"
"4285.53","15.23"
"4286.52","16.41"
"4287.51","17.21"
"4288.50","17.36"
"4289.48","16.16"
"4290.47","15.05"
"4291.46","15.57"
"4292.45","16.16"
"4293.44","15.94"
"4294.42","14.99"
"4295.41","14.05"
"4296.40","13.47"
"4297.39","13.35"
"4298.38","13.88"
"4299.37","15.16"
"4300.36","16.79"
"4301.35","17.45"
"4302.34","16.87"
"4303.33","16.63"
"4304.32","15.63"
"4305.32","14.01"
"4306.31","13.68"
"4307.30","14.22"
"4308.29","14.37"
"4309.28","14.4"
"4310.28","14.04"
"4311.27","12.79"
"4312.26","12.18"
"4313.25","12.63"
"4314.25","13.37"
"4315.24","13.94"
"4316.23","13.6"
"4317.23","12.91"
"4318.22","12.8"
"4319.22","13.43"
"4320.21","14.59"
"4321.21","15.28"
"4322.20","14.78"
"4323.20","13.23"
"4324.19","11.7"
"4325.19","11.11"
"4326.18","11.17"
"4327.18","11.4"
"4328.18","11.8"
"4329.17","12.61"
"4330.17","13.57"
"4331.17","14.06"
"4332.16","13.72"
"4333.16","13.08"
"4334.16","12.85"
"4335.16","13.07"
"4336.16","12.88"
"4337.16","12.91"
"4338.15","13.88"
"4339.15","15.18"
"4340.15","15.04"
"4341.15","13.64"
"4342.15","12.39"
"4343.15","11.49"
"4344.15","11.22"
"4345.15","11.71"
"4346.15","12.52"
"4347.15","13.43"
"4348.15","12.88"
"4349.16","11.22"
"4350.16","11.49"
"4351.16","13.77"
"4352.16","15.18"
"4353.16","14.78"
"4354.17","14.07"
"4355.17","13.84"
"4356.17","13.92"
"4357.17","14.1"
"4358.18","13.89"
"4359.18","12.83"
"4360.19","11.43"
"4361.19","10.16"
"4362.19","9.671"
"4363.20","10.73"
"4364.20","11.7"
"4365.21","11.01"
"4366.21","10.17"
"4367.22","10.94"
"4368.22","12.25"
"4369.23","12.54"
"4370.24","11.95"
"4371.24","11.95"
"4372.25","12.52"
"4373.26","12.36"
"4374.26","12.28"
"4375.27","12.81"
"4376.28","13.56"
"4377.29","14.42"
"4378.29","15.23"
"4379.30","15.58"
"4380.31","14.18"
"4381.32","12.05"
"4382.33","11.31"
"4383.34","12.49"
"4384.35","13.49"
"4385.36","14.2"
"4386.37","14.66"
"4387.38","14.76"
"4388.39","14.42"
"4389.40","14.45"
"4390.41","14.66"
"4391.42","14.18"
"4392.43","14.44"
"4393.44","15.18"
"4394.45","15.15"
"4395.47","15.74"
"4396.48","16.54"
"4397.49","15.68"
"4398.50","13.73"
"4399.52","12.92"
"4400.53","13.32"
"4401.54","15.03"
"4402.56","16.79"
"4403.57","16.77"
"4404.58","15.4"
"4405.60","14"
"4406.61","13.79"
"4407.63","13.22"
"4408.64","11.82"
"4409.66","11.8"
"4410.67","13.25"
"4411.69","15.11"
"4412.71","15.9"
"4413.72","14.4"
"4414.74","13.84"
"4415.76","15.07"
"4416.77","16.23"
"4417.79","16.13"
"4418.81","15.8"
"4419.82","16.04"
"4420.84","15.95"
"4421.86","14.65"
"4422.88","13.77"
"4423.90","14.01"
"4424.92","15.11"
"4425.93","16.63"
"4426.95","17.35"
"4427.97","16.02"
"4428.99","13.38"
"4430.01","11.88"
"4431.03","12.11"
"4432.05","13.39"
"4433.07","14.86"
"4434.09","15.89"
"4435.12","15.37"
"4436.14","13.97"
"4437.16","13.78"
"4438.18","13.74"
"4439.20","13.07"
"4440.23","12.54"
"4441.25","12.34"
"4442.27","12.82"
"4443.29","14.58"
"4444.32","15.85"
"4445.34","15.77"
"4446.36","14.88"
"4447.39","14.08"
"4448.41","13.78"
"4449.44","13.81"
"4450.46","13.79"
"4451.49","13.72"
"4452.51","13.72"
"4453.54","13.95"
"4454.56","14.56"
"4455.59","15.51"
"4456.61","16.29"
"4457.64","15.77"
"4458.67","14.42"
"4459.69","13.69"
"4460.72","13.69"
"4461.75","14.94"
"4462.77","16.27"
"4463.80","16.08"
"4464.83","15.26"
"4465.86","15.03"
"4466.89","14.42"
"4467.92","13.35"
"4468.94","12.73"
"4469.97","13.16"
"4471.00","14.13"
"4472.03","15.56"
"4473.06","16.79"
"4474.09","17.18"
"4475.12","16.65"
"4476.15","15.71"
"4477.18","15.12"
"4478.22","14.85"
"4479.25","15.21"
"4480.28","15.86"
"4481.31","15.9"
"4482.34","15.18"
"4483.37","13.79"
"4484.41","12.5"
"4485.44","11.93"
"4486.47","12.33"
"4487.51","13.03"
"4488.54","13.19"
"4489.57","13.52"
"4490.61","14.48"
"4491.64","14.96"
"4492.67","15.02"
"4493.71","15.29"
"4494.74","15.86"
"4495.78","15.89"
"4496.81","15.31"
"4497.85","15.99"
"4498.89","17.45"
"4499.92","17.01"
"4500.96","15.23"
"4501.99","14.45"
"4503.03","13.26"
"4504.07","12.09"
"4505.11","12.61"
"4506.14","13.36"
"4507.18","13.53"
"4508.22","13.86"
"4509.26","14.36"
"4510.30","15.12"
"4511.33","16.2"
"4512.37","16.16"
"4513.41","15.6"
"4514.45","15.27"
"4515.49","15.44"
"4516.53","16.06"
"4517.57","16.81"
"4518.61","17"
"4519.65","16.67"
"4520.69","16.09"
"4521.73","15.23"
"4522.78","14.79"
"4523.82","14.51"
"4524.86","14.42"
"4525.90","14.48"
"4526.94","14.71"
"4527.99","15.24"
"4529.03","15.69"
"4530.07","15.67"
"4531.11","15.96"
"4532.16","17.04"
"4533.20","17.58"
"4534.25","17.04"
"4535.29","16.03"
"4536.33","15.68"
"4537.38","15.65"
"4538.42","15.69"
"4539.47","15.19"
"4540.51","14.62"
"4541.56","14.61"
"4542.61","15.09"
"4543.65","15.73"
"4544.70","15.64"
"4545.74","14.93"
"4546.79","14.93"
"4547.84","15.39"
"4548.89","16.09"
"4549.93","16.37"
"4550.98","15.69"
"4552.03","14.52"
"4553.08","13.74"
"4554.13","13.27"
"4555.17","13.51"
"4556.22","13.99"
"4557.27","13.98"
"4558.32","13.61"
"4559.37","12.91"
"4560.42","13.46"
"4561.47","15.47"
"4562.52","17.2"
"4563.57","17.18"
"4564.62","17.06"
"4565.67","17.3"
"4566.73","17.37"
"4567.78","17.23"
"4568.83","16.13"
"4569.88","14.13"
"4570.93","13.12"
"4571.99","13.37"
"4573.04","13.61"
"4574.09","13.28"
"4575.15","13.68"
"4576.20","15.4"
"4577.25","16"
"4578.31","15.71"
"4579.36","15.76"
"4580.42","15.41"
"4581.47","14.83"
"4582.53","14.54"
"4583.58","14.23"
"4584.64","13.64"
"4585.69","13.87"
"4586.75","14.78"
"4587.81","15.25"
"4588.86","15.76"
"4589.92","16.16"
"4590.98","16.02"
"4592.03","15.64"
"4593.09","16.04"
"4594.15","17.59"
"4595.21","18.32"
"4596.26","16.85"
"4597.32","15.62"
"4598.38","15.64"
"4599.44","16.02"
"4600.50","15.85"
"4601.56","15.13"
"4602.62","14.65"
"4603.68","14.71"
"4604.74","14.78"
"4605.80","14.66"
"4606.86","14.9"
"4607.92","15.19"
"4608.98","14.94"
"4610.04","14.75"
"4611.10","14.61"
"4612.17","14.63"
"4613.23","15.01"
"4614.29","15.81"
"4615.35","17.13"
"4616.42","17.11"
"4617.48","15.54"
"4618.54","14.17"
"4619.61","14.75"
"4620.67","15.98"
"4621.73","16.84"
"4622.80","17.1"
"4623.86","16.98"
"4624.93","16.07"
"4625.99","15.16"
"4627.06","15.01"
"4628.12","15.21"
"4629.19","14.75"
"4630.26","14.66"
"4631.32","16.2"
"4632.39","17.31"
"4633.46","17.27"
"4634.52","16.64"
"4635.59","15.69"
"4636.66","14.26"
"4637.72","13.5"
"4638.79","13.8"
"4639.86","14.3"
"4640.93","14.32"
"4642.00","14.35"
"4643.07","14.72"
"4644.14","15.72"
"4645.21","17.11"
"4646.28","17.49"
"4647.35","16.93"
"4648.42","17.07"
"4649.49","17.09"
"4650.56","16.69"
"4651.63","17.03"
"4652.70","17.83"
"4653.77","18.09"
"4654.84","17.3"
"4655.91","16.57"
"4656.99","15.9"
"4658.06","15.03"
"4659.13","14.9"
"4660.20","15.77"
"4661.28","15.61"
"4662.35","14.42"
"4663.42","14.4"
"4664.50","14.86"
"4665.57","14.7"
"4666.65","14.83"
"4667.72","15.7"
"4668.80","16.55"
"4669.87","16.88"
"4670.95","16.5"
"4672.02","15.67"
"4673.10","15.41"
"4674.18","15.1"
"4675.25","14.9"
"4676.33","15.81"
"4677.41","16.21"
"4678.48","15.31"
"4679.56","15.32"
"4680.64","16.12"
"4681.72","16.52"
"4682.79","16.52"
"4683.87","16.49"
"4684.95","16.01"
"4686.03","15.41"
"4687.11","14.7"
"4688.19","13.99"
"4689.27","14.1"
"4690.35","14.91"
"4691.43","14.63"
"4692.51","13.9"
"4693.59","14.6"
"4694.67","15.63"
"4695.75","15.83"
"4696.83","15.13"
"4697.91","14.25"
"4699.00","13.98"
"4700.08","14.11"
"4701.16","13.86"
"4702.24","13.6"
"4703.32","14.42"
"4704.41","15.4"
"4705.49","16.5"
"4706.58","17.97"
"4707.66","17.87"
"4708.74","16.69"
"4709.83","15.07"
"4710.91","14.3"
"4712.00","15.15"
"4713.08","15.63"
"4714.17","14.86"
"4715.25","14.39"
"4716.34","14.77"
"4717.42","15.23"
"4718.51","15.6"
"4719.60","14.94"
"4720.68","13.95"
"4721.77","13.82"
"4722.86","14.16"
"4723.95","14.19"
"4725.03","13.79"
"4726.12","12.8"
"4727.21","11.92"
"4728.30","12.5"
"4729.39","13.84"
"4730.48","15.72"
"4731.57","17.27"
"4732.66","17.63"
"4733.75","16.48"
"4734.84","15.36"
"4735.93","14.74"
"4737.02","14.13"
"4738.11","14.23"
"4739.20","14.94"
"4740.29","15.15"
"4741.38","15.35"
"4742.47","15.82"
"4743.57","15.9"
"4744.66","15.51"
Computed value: 0.17 mag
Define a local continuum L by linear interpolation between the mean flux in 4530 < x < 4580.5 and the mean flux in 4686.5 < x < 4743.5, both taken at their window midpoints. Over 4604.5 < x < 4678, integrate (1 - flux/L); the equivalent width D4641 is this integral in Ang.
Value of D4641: -3.1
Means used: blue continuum 15.3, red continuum 14.9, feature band 15.7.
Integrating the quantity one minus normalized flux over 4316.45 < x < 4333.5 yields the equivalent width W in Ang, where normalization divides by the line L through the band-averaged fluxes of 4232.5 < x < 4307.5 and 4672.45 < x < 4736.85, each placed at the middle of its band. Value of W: 2.2 Ang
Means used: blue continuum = 15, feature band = 13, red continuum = 15.1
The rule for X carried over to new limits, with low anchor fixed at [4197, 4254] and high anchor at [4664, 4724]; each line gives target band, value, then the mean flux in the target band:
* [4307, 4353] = 0.15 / 13.1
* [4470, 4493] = 0.04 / 14.6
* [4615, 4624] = -0.06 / 16.1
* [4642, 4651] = -0.09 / 16.5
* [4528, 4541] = -0.06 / 16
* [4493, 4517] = 0.01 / 15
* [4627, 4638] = -0.03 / 15.6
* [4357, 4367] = 0.30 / 11.5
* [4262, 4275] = -0.05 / 15.7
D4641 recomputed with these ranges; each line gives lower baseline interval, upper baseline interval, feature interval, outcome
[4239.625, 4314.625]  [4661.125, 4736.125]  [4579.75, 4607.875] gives -0.65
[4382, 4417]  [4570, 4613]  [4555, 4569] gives -0.45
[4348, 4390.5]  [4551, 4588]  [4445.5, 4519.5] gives -4.22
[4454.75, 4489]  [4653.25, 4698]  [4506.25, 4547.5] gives -1.52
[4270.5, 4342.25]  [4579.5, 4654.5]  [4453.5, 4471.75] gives 0.34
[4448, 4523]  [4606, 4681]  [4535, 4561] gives 0.64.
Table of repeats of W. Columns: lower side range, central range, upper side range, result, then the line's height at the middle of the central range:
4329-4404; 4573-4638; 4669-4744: -3.8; 14.6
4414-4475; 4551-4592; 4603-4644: 0.6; 15.1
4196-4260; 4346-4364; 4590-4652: 2.9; 15.2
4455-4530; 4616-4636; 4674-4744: -1.2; 15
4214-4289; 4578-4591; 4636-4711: 0.3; 15.4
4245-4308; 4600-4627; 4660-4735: -0.6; 15.1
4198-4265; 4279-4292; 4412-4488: -0.4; 14.8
